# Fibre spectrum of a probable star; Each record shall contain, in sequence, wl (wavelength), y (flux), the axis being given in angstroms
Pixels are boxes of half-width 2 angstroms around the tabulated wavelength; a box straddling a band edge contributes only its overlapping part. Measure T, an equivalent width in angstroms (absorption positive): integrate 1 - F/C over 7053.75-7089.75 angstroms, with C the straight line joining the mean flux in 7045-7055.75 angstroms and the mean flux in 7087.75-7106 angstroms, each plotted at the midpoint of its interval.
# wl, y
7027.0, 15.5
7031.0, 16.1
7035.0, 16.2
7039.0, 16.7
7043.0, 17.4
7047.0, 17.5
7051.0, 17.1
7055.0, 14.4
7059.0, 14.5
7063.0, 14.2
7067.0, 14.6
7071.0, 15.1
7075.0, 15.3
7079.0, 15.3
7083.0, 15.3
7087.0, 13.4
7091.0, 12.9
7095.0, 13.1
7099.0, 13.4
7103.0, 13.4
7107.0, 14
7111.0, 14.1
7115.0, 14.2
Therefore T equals 0.9 angstroms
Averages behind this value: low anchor 16.6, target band 14.6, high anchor 13.3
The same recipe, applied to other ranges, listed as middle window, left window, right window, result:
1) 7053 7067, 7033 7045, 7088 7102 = 0.9 angstroms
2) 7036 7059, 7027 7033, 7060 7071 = -1.8 angstroms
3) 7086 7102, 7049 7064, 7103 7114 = 1.2 angstroms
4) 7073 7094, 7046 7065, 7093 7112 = -0.1 angstroms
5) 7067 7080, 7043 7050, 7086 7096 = -0.3 angstroms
